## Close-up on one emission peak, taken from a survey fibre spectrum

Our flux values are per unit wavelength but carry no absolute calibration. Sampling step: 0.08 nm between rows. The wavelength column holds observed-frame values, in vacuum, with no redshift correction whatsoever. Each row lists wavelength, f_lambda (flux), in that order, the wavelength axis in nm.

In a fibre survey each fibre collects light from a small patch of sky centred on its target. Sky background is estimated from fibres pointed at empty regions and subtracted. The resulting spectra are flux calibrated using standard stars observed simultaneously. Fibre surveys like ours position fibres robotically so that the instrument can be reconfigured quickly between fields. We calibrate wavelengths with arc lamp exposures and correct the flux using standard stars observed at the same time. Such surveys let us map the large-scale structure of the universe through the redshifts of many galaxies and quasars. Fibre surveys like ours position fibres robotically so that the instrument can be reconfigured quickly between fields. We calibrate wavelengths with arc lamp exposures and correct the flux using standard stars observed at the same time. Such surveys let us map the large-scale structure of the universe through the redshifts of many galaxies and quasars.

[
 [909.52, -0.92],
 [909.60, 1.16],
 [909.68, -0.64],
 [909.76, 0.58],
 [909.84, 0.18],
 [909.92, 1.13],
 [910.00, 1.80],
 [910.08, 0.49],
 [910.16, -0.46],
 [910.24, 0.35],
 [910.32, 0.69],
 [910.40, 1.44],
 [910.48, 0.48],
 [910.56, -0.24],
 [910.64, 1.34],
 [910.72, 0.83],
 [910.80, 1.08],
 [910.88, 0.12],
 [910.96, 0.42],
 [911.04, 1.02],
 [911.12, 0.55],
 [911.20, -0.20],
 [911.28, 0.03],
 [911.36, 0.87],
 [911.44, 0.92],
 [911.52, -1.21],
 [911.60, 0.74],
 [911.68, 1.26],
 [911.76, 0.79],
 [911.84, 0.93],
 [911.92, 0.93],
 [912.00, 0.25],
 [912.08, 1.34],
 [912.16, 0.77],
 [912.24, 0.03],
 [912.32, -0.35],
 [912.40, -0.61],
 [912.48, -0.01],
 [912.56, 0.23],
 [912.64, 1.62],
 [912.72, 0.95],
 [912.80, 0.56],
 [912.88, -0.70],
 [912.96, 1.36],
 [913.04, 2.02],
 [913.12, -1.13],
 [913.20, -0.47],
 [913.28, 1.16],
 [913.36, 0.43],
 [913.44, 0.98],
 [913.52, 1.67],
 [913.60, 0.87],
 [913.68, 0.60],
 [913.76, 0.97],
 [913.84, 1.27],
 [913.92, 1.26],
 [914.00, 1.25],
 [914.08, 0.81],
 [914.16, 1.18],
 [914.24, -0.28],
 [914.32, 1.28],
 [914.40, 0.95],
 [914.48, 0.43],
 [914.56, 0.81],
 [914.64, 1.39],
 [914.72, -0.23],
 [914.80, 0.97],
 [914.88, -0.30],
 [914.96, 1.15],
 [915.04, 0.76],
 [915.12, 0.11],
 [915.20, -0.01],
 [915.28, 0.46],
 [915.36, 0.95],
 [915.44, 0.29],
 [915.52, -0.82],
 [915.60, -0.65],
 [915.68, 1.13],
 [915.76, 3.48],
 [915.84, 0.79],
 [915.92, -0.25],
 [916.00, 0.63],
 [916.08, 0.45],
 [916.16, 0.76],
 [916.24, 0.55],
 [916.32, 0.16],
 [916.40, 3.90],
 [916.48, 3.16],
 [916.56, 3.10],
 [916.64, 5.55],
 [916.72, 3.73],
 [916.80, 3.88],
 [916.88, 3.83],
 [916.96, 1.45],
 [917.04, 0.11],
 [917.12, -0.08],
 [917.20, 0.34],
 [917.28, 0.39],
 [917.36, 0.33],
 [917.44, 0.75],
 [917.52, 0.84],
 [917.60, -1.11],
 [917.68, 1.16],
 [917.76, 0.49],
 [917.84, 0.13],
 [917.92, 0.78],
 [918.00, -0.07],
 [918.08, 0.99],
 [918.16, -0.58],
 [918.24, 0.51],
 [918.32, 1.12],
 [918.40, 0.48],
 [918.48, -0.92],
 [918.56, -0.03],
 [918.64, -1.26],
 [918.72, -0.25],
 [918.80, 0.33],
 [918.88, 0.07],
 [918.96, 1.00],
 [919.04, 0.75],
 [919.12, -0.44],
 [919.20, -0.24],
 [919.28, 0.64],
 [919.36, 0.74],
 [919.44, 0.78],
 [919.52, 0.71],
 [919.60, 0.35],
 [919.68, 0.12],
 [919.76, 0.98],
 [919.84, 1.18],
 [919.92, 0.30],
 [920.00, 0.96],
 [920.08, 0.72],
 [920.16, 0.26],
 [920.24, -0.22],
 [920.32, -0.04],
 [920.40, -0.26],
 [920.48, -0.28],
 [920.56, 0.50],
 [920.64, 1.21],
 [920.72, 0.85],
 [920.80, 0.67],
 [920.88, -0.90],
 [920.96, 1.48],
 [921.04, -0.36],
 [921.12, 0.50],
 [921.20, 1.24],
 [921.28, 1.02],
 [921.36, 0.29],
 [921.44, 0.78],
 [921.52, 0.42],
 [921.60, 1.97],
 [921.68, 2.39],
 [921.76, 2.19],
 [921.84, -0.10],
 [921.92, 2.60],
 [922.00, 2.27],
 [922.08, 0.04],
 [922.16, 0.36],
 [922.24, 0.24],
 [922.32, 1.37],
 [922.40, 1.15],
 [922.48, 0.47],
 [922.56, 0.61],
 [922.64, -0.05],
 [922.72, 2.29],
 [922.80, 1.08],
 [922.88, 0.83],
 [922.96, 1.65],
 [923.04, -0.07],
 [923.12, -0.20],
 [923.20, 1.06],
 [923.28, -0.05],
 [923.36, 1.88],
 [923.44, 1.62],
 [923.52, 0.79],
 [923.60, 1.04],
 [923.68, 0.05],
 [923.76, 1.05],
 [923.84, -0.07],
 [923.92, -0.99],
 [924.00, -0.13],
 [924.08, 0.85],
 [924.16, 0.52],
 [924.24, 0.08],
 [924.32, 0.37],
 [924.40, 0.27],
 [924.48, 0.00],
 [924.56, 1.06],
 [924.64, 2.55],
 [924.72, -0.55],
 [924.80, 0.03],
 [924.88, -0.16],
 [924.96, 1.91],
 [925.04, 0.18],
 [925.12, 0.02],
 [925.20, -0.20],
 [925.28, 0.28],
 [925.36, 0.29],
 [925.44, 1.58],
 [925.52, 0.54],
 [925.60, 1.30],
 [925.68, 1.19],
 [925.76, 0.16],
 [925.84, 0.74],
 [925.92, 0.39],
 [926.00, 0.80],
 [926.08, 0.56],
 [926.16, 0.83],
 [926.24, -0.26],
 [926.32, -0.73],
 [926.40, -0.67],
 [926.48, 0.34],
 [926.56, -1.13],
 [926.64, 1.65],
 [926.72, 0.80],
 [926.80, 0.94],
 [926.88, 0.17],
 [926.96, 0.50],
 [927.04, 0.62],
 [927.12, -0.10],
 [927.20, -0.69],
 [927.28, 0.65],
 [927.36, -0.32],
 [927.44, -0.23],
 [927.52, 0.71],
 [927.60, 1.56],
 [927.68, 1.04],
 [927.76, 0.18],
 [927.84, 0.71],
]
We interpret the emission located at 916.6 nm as H-beta 4861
